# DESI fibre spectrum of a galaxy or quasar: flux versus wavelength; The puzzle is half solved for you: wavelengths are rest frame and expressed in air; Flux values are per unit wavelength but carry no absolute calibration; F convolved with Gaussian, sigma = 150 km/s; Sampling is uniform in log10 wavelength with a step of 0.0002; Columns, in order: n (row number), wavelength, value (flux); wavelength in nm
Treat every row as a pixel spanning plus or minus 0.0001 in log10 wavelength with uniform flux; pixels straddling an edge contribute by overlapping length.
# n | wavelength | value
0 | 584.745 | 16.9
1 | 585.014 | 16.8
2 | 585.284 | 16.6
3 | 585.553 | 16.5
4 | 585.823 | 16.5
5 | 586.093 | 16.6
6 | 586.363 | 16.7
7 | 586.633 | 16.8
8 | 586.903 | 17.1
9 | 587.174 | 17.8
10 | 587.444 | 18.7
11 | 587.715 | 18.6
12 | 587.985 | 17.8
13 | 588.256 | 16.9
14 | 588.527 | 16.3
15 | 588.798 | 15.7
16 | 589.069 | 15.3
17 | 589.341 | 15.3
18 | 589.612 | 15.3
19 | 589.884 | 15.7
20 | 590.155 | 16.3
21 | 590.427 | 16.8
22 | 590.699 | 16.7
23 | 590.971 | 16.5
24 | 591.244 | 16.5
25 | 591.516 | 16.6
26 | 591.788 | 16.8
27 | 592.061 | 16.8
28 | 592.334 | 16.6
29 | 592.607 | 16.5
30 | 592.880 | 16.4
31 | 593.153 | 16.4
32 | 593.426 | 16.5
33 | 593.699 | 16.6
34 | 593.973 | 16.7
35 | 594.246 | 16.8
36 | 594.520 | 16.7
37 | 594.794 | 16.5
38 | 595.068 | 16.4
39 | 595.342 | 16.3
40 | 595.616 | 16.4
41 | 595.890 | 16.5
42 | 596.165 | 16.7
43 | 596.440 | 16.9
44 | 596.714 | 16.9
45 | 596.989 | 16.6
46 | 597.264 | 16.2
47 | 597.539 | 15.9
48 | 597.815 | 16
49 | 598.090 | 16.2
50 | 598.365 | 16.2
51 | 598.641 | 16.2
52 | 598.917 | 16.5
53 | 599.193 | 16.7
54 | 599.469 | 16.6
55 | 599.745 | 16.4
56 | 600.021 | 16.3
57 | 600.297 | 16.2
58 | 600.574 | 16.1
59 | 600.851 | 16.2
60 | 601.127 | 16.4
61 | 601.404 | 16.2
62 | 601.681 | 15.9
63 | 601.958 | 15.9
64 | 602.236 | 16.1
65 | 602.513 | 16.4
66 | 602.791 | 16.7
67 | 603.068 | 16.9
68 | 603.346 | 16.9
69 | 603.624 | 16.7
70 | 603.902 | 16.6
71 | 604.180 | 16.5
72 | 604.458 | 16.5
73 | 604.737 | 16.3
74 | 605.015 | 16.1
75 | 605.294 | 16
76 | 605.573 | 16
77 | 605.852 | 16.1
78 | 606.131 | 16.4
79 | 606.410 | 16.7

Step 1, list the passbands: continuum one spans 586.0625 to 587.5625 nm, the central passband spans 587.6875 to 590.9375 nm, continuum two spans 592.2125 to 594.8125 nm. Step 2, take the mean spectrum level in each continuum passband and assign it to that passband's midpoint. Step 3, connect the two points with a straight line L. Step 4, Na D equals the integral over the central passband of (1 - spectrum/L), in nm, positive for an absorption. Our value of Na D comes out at 0.14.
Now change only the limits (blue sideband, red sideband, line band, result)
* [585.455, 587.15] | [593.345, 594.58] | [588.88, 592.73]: 0.104 nm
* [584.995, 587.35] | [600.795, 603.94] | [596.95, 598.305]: 0.032 nm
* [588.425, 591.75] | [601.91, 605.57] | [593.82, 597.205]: -0.078 nm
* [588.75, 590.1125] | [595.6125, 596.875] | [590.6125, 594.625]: -0.135 nm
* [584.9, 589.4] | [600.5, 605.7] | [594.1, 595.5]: 0.006 nm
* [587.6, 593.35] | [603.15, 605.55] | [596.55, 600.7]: 0.027 nm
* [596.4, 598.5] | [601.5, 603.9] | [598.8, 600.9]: 0.001 nm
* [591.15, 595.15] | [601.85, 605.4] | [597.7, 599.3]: 0.021 nm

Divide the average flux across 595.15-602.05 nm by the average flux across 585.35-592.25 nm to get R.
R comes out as 0.98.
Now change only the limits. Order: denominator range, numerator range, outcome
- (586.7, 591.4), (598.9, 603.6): 0.98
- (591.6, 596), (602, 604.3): 1.00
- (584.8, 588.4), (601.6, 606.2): 0.95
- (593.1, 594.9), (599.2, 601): 0.98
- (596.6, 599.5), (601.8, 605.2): 1.01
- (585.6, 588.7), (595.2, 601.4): 0.95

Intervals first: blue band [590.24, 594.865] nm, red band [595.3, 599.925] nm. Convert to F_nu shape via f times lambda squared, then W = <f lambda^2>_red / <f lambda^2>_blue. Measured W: 1.01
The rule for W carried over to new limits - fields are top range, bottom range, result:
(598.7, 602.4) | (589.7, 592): 1.02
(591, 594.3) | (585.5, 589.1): 0.99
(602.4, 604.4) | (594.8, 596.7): 1.03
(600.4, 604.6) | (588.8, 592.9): 1.05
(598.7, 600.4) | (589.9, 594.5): 1.02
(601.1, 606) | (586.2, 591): 1.03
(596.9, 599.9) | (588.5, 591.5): 1.05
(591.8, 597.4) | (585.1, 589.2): 1.00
